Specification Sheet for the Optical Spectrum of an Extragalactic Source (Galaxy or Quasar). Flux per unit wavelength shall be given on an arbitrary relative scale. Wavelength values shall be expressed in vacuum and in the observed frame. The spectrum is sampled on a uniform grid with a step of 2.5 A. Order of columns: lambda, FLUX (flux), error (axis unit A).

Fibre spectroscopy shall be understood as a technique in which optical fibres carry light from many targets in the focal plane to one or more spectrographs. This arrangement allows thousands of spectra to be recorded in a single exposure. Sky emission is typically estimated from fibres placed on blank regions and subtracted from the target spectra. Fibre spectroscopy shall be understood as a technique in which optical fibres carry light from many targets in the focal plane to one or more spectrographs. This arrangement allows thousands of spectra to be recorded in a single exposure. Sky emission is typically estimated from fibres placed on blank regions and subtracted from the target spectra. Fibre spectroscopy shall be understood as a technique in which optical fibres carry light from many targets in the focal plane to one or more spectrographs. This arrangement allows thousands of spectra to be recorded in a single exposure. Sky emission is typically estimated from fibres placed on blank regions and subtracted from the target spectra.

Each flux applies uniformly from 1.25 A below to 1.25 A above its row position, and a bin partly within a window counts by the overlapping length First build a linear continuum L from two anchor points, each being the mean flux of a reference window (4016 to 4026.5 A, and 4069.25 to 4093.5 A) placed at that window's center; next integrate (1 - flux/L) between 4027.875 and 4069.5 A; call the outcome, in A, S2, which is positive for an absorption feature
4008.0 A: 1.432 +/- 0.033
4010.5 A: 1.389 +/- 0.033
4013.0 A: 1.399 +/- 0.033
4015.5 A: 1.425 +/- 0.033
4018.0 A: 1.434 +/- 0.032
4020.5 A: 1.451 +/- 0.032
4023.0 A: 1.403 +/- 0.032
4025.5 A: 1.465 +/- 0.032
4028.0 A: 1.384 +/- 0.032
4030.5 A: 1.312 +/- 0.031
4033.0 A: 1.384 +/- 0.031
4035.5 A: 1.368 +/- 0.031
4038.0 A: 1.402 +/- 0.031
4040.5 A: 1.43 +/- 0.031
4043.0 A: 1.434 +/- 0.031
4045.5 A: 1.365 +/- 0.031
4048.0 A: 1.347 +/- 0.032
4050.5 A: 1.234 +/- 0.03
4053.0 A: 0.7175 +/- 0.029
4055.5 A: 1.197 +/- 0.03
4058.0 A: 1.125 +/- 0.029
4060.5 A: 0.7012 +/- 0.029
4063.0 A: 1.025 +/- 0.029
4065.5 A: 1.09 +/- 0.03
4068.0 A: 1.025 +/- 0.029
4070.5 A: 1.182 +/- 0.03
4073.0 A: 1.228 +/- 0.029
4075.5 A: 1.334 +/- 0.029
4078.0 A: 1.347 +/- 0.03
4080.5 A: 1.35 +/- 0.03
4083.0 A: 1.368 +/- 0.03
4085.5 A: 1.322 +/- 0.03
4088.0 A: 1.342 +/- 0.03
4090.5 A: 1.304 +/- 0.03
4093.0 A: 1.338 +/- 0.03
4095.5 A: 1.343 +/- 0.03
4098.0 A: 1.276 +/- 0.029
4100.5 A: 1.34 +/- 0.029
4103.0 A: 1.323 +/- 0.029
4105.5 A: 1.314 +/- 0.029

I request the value 5.4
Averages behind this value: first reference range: 1.44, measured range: 1.2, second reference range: 1.31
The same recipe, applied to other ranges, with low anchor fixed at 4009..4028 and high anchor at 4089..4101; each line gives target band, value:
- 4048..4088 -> 5.7 A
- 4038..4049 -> -0.1 A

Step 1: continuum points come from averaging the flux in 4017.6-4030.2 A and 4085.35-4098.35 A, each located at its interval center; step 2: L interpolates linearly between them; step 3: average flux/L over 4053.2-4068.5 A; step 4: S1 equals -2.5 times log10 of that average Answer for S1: 0.333 mag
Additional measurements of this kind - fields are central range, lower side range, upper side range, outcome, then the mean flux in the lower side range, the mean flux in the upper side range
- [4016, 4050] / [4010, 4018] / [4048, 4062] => -0.14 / 1.41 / 1.03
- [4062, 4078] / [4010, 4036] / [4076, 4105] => 0.16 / 1.4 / 1.33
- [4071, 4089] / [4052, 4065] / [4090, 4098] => -0.12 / 0.966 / 1.32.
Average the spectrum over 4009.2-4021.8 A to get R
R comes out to 1.42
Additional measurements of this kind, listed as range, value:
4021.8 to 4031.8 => 1.39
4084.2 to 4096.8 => 1.33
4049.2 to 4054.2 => 0.982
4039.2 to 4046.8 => 1.41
